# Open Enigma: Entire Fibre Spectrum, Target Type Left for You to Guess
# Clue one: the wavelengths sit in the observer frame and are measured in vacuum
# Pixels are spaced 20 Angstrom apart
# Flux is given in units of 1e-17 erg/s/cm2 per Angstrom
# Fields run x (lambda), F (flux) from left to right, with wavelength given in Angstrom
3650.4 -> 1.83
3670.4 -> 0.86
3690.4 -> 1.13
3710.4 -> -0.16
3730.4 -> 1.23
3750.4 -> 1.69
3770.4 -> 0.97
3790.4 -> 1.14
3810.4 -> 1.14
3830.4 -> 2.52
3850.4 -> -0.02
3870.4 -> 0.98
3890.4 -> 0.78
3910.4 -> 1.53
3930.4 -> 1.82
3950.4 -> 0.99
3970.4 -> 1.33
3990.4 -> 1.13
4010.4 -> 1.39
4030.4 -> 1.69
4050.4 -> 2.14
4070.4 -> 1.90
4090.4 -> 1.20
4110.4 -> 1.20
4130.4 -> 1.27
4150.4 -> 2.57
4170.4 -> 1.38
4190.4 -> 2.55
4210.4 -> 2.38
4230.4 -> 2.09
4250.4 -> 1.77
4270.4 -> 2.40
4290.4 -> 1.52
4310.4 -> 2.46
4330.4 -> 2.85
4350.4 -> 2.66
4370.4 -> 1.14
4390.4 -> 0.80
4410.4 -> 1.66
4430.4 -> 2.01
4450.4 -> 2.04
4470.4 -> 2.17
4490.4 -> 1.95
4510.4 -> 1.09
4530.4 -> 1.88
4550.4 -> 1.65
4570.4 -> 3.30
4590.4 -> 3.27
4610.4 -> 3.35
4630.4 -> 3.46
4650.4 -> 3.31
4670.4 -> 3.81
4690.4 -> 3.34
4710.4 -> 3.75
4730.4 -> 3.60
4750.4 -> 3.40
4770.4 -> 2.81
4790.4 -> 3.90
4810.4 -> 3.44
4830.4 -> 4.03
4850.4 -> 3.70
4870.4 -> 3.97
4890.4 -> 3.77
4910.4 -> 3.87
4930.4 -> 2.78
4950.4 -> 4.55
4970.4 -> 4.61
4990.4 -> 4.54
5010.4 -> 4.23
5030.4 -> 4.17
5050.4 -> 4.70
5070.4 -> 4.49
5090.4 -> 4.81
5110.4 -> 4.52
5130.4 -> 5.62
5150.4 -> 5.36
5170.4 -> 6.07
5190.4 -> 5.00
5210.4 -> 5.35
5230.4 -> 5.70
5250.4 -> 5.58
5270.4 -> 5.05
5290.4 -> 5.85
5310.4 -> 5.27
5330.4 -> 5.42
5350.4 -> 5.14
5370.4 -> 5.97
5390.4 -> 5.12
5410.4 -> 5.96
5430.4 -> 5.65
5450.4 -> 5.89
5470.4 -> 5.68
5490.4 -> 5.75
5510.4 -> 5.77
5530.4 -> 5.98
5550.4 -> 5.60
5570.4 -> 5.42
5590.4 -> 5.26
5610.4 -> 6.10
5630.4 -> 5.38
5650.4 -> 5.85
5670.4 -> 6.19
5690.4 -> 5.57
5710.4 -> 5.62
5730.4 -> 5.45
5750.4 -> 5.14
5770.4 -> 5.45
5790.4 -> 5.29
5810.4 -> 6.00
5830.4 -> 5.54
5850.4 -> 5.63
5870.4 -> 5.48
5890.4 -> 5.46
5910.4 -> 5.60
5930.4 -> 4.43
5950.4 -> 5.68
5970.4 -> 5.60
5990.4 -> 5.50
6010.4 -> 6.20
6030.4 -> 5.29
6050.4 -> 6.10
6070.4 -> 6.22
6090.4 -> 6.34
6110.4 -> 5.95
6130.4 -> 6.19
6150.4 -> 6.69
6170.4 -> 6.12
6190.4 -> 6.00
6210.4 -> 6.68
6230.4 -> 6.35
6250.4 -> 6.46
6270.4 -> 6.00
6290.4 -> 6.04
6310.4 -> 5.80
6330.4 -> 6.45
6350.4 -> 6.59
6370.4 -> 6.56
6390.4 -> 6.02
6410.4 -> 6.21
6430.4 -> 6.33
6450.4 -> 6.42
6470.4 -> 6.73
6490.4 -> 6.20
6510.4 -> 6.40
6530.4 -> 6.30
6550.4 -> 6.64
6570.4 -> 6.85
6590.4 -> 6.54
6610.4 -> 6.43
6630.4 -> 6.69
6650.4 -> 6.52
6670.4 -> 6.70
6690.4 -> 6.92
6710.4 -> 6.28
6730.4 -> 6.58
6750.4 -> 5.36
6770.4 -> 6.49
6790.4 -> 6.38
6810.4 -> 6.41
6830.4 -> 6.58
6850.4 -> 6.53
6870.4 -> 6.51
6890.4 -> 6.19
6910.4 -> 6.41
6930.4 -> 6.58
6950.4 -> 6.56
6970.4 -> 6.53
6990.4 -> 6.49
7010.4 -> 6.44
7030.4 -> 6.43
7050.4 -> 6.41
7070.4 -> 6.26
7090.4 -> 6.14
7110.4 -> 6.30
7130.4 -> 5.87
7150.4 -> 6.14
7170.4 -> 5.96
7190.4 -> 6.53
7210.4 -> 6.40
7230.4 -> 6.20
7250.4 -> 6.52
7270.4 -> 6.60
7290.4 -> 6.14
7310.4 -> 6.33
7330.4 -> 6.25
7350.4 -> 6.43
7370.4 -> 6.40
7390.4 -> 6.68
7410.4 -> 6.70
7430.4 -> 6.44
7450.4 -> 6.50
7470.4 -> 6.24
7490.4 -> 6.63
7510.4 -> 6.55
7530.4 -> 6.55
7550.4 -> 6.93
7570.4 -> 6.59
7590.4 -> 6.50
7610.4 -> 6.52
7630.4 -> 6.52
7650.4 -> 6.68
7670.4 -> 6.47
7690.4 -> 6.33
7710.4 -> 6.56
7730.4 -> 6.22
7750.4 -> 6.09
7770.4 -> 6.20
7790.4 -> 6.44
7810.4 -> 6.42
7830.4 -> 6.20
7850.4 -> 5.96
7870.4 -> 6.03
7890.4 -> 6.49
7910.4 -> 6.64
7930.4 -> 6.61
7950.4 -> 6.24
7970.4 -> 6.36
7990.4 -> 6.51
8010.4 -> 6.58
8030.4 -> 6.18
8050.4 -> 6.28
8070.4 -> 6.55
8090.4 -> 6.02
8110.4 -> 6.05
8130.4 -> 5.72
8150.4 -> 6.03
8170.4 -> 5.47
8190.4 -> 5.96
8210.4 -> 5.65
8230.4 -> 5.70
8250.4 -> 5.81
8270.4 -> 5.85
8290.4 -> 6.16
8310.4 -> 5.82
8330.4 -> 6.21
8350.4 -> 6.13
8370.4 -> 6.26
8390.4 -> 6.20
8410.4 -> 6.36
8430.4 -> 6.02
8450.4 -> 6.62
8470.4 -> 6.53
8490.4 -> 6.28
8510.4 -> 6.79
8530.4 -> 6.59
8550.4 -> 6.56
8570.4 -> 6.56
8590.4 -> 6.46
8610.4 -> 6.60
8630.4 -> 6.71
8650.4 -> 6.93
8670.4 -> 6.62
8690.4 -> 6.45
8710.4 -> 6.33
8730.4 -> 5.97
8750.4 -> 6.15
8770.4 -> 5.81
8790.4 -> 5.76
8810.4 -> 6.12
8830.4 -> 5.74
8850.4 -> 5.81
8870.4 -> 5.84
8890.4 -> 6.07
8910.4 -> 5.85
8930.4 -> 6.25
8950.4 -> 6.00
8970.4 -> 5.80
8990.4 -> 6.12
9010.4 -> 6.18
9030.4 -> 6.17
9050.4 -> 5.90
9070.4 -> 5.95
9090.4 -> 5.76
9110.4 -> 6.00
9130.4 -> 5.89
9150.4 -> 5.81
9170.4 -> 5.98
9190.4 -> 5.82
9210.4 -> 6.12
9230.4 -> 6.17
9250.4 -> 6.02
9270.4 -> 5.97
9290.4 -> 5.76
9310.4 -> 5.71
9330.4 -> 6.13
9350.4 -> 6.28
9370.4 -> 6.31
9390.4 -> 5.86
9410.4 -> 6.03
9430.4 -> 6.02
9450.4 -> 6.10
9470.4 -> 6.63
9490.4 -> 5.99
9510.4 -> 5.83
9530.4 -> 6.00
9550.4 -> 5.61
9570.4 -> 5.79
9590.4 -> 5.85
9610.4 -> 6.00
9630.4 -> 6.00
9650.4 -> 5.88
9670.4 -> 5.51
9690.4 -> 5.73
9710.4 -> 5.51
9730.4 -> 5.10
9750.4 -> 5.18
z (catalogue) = 0.15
